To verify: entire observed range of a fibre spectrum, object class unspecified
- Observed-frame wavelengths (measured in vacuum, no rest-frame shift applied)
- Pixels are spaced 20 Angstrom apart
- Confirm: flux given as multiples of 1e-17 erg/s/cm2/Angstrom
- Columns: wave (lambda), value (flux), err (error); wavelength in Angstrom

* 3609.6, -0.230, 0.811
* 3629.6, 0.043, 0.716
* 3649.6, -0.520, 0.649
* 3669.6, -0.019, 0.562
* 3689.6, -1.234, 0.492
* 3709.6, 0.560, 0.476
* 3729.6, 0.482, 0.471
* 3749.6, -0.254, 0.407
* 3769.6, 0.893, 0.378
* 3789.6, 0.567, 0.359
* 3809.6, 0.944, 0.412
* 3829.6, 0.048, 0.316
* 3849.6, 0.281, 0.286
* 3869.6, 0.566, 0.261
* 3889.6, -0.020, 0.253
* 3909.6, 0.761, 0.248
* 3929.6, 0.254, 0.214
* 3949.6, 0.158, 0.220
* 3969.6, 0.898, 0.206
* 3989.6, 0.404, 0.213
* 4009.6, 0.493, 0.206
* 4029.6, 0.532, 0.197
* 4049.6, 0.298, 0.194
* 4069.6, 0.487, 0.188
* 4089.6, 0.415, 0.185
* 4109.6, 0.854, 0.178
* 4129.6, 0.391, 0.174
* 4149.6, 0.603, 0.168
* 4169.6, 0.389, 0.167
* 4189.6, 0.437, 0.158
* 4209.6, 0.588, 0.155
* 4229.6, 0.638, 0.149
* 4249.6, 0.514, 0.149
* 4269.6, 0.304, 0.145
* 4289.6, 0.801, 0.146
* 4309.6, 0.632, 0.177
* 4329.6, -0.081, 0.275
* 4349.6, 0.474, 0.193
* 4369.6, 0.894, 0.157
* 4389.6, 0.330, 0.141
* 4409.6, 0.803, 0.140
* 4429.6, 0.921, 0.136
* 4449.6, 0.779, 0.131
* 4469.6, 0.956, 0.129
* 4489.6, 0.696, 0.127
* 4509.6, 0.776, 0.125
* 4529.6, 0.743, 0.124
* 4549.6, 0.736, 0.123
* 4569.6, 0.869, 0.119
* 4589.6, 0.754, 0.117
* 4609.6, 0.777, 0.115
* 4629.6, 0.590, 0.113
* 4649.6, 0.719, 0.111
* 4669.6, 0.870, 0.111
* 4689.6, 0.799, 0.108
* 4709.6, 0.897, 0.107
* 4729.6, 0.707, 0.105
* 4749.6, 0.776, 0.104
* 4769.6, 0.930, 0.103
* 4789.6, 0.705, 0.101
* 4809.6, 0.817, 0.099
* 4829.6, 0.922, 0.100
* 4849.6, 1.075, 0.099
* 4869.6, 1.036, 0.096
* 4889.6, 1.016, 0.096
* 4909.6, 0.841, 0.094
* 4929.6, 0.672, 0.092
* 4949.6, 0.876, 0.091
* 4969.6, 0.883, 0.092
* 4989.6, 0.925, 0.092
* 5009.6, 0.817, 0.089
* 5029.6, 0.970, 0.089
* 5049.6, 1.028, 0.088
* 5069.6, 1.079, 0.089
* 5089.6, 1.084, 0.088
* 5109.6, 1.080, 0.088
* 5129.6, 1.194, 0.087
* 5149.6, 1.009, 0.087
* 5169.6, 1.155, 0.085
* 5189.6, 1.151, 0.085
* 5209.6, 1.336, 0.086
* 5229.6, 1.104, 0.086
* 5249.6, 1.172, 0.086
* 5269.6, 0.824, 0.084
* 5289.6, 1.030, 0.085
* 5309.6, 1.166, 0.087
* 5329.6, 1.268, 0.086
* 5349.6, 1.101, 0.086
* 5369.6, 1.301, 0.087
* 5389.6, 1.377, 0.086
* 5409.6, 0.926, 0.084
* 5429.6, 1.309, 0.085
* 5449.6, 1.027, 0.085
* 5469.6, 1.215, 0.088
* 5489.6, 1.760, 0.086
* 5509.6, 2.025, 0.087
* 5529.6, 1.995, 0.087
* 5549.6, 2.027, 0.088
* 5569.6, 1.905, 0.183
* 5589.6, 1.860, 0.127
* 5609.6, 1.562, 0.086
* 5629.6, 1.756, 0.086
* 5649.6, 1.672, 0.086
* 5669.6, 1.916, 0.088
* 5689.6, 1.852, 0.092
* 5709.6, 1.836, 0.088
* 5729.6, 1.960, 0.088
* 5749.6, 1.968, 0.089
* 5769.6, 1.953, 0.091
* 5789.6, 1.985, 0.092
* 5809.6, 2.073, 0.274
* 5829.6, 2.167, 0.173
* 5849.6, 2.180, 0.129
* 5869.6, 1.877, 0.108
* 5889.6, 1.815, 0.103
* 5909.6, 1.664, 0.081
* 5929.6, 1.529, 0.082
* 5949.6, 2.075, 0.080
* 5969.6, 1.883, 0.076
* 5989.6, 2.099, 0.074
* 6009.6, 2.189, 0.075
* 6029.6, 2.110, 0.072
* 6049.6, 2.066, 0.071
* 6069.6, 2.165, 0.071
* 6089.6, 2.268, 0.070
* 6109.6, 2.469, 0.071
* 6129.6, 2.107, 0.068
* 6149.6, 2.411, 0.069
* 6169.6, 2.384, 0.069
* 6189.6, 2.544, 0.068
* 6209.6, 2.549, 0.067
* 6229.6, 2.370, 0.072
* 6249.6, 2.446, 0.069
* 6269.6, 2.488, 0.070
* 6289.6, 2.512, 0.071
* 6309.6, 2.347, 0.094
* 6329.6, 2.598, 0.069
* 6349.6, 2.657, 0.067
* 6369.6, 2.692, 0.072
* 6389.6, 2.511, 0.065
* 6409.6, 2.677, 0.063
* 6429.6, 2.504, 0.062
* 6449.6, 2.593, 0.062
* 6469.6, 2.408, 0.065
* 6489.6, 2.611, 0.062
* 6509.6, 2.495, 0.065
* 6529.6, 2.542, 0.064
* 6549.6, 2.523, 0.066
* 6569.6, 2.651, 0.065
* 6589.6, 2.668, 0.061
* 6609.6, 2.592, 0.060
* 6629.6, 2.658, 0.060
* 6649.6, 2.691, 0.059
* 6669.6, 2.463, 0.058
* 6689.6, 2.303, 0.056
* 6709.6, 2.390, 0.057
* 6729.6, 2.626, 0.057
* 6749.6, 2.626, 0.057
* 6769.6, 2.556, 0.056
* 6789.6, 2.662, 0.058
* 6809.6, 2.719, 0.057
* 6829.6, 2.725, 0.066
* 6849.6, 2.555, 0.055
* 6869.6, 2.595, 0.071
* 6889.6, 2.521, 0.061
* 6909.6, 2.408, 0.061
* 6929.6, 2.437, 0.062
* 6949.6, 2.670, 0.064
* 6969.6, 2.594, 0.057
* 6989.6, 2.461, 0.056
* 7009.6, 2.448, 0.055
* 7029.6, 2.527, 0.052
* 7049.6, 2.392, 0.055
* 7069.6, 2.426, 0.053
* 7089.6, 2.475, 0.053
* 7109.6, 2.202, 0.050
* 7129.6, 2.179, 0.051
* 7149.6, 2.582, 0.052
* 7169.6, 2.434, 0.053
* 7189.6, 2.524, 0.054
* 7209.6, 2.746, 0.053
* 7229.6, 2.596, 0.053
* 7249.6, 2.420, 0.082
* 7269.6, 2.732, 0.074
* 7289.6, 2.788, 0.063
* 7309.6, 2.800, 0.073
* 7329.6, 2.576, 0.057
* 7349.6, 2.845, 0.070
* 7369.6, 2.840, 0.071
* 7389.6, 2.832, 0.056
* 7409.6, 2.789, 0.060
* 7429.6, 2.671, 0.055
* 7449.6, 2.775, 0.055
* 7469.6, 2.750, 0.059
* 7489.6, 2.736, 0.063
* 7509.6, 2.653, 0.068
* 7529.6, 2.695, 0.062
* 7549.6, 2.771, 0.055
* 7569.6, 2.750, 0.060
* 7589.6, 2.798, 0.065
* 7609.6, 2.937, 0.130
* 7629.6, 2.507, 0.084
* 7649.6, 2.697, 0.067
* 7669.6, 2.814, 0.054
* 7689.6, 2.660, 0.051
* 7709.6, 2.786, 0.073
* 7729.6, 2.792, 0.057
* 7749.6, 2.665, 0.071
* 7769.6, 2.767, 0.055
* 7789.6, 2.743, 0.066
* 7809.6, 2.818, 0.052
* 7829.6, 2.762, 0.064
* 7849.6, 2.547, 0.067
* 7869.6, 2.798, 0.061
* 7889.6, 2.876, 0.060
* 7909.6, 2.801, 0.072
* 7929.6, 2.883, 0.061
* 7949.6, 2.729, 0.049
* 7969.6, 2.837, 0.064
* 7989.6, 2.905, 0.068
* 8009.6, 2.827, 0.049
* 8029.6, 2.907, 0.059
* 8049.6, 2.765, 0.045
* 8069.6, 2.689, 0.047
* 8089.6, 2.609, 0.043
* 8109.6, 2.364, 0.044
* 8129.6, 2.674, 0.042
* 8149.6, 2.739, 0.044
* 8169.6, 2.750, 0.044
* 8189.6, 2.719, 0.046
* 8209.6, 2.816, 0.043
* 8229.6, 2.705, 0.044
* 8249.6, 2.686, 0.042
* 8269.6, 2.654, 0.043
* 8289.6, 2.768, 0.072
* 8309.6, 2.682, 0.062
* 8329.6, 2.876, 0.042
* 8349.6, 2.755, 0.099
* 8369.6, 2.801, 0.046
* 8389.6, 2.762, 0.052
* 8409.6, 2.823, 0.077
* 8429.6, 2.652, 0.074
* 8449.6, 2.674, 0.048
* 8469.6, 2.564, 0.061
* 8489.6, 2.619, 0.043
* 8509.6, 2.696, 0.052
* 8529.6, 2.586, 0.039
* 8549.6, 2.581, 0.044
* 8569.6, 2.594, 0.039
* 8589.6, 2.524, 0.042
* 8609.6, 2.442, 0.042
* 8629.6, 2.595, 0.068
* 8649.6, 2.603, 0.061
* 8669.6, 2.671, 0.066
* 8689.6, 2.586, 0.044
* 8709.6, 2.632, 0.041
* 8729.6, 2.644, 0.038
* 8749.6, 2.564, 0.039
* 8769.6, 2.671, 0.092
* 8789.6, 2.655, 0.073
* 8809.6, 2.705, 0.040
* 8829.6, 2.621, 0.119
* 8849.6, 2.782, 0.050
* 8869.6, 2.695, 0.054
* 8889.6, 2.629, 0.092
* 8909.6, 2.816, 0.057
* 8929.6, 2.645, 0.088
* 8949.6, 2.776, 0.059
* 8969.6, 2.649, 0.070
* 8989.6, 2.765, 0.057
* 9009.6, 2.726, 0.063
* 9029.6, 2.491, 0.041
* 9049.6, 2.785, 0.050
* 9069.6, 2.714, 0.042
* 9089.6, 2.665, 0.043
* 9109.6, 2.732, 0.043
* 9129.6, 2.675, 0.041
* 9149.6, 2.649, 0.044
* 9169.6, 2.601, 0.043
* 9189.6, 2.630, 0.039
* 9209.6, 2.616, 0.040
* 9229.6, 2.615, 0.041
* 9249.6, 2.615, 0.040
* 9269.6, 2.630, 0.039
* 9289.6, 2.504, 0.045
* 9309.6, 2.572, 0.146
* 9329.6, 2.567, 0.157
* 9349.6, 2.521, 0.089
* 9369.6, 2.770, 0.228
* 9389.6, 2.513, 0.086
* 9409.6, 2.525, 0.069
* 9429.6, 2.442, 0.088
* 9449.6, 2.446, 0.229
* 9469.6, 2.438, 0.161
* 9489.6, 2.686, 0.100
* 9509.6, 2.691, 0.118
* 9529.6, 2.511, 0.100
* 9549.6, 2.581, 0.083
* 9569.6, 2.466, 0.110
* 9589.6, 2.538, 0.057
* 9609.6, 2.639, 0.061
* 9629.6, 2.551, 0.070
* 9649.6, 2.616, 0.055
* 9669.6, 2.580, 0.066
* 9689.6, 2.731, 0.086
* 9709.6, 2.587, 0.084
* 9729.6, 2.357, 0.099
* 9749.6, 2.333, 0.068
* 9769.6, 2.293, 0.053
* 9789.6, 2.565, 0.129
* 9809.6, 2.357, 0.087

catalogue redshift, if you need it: 0.38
